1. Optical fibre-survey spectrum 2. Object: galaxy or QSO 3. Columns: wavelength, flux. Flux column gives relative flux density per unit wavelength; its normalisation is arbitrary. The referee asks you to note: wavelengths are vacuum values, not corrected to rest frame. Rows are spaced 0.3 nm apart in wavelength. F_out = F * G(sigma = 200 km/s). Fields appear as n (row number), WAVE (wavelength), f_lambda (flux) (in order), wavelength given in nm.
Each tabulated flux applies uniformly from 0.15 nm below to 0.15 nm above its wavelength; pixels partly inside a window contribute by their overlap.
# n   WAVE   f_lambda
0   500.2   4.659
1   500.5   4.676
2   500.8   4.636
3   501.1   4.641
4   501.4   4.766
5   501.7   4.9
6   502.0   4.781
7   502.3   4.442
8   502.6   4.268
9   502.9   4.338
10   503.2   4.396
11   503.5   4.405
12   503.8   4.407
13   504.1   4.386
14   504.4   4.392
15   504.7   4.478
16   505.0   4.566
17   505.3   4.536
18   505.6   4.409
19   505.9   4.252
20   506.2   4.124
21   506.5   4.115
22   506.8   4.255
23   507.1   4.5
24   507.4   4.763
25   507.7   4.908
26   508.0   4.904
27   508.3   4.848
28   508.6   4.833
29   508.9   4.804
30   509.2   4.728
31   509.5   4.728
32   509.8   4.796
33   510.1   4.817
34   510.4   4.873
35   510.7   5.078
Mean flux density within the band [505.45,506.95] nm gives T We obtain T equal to 4.23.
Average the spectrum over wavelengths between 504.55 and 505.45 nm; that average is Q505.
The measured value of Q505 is 4.53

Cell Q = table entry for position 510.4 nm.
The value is 4.873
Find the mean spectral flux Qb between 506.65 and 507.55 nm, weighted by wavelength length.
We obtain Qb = 4.51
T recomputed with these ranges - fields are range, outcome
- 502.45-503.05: 4.3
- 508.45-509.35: 4.79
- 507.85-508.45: 4.88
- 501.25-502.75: 4.63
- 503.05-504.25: 4.4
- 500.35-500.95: 4.66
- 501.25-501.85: 4.83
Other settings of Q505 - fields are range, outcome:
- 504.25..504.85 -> 4.43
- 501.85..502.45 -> 4.61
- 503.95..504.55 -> 4.39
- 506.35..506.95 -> 4.18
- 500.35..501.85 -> 4.72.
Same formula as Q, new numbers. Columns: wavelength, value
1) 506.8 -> 4.255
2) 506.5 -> 4.115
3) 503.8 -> 4.407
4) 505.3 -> 4.536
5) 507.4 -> 4.763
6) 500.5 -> 4.676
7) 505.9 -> 4.252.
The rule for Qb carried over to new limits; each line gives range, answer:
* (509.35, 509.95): 4.76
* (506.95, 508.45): 4.78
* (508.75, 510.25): 4.77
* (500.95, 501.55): 4.7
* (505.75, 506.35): 4.19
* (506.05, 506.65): 4.12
